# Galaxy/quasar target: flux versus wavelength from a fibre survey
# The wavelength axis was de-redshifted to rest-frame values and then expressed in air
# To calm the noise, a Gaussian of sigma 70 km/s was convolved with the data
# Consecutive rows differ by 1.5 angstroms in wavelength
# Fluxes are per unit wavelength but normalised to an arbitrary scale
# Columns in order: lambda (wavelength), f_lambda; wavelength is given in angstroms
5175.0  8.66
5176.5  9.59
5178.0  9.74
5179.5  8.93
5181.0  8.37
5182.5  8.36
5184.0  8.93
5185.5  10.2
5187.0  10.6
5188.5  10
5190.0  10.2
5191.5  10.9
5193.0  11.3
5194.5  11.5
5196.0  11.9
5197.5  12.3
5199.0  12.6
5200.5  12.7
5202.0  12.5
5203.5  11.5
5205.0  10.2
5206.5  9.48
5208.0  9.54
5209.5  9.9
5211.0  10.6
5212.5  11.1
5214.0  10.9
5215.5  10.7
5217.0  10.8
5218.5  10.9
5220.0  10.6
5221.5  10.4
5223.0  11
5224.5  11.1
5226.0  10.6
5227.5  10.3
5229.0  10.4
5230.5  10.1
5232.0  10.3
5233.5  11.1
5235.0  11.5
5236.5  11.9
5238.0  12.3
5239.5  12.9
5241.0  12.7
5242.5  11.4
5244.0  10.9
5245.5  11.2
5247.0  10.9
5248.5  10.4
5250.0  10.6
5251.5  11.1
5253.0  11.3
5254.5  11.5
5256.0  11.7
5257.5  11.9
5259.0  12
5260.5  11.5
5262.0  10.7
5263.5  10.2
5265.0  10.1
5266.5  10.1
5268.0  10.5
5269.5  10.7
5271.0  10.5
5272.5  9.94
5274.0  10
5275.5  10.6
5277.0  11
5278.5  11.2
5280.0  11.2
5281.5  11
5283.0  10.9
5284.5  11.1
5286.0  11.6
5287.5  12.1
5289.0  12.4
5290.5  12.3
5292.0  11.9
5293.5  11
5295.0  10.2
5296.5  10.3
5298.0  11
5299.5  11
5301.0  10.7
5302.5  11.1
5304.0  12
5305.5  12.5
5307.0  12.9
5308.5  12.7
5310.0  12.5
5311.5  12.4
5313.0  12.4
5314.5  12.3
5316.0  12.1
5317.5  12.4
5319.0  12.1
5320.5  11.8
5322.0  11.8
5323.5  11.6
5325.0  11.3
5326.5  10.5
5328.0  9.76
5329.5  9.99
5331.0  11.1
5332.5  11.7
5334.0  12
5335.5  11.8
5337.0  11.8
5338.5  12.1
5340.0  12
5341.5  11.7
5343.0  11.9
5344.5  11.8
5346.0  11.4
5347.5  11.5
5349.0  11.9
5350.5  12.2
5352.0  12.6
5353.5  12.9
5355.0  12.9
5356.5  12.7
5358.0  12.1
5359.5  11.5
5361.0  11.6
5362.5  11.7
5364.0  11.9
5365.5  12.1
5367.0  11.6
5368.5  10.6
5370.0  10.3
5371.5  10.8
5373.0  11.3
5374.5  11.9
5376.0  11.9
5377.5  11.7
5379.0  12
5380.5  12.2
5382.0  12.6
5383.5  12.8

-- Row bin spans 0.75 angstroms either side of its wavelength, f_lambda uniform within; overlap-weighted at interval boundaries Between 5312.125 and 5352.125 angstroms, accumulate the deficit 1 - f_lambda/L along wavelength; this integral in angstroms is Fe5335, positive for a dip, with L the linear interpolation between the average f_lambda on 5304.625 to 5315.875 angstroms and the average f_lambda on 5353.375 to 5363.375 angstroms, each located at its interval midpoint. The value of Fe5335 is 2.16 angstroms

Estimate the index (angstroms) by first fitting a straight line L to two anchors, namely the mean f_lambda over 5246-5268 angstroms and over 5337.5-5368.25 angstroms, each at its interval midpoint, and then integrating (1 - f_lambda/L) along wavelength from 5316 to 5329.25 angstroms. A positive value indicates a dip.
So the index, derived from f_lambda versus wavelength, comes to 0.3 angstroms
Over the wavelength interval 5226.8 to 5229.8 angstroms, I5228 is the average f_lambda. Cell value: 10.3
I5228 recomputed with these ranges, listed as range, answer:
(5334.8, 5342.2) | 11.9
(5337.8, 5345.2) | 11.9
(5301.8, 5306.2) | 11.9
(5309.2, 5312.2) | 12.5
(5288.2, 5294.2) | 11.9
